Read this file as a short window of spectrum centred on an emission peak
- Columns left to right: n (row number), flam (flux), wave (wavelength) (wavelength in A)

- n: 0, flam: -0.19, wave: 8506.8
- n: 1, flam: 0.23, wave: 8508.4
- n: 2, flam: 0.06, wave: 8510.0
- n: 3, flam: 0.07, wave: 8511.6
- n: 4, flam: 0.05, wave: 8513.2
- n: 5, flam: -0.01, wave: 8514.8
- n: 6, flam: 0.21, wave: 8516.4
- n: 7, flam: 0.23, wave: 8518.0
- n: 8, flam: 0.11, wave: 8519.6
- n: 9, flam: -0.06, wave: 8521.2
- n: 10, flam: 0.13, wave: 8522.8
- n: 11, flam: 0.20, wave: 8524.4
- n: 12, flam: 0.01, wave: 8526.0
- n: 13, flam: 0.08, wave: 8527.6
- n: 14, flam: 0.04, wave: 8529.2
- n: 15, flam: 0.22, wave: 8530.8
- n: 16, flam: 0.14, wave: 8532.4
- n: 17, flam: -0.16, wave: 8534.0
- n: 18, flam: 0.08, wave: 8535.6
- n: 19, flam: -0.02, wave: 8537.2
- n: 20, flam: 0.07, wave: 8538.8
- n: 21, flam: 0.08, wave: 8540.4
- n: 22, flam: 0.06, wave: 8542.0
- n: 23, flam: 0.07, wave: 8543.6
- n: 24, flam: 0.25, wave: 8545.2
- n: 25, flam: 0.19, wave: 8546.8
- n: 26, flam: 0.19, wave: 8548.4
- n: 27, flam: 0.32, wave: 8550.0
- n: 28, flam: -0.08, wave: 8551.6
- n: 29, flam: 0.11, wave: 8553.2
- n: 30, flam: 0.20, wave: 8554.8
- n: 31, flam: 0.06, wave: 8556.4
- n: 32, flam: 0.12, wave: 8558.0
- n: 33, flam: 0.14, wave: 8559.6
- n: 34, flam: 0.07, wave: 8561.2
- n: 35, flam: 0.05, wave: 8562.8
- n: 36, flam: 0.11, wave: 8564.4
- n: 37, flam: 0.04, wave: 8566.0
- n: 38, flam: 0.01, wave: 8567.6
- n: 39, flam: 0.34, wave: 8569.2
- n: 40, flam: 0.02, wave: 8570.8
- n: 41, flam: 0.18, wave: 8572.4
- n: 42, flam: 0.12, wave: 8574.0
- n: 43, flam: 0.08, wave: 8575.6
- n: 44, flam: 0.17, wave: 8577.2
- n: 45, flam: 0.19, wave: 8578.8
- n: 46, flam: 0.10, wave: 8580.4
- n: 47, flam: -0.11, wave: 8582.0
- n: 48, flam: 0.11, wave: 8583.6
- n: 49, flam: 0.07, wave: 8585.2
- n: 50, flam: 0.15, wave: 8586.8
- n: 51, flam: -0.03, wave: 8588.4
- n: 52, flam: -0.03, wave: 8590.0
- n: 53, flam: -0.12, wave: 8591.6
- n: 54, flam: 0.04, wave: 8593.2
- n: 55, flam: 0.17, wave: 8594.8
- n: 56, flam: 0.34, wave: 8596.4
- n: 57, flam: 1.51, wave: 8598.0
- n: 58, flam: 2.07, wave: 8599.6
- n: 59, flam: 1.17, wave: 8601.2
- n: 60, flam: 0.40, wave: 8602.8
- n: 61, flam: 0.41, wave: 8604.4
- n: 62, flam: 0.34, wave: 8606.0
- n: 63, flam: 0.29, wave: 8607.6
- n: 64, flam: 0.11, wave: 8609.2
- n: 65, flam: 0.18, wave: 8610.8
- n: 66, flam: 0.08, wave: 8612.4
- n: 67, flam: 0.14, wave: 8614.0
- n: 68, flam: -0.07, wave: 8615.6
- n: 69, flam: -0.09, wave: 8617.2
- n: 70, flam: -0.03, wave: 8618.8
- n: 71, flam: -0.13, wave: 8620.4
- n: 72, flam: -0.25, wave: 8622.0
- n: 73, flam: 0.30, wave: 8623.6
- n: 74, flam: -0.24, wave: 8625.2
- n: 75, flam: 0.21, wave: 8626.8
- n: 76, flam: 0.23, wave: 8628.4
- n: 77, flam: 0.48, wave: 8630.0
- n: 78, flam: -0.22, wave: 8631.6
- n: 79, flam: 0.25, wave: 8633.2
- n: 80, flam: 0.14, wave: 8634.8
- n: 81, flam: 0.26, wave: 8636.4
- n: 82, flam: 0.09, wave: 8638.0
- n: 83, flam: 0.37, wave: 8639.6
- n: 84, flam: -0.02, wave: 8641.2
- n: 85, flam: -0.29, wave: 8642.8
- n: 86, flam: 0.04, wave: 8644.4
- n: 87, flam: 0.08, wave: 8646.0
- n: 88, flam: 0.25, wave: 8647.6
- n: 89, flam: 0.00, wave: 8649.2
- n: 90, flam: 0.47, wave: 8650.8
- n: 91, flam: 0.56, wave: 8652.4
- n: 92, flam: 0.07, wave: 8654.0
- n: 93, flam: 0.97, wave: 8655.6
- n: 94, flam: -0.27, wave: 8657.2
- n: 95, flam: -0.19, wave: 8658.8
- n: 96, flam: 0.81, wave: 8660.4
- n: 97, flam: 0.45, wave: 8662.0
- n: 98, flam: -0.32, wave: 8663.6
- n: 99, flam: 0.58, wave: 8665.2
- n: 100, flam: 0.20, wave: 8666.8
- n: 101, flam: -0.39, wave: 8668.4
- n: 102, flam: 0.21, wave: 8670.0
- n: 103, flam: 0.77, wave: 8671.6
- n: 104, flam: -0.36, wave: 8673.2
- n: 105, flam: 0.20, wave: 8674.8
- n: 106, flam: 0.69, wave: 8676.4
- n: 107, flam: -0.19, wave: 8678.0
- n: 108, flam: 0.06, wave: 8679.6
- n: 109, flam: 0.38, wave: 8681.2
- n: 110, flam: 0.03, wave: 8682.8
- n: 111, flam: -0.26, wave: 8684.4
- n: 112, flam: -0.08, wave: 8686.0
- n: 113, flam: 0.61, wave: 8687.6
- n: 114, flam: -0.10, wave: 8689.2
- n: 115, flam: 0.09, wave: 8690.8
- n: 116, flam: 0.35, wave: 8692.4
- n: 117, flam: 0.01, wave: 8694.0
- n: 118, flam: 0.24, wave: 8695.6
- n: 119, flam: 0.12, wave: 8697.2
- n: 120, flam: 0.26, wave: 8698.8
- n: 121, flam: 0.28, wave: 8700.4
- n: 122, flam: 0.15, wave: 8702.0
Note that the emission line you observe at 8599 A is H-beta 4861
